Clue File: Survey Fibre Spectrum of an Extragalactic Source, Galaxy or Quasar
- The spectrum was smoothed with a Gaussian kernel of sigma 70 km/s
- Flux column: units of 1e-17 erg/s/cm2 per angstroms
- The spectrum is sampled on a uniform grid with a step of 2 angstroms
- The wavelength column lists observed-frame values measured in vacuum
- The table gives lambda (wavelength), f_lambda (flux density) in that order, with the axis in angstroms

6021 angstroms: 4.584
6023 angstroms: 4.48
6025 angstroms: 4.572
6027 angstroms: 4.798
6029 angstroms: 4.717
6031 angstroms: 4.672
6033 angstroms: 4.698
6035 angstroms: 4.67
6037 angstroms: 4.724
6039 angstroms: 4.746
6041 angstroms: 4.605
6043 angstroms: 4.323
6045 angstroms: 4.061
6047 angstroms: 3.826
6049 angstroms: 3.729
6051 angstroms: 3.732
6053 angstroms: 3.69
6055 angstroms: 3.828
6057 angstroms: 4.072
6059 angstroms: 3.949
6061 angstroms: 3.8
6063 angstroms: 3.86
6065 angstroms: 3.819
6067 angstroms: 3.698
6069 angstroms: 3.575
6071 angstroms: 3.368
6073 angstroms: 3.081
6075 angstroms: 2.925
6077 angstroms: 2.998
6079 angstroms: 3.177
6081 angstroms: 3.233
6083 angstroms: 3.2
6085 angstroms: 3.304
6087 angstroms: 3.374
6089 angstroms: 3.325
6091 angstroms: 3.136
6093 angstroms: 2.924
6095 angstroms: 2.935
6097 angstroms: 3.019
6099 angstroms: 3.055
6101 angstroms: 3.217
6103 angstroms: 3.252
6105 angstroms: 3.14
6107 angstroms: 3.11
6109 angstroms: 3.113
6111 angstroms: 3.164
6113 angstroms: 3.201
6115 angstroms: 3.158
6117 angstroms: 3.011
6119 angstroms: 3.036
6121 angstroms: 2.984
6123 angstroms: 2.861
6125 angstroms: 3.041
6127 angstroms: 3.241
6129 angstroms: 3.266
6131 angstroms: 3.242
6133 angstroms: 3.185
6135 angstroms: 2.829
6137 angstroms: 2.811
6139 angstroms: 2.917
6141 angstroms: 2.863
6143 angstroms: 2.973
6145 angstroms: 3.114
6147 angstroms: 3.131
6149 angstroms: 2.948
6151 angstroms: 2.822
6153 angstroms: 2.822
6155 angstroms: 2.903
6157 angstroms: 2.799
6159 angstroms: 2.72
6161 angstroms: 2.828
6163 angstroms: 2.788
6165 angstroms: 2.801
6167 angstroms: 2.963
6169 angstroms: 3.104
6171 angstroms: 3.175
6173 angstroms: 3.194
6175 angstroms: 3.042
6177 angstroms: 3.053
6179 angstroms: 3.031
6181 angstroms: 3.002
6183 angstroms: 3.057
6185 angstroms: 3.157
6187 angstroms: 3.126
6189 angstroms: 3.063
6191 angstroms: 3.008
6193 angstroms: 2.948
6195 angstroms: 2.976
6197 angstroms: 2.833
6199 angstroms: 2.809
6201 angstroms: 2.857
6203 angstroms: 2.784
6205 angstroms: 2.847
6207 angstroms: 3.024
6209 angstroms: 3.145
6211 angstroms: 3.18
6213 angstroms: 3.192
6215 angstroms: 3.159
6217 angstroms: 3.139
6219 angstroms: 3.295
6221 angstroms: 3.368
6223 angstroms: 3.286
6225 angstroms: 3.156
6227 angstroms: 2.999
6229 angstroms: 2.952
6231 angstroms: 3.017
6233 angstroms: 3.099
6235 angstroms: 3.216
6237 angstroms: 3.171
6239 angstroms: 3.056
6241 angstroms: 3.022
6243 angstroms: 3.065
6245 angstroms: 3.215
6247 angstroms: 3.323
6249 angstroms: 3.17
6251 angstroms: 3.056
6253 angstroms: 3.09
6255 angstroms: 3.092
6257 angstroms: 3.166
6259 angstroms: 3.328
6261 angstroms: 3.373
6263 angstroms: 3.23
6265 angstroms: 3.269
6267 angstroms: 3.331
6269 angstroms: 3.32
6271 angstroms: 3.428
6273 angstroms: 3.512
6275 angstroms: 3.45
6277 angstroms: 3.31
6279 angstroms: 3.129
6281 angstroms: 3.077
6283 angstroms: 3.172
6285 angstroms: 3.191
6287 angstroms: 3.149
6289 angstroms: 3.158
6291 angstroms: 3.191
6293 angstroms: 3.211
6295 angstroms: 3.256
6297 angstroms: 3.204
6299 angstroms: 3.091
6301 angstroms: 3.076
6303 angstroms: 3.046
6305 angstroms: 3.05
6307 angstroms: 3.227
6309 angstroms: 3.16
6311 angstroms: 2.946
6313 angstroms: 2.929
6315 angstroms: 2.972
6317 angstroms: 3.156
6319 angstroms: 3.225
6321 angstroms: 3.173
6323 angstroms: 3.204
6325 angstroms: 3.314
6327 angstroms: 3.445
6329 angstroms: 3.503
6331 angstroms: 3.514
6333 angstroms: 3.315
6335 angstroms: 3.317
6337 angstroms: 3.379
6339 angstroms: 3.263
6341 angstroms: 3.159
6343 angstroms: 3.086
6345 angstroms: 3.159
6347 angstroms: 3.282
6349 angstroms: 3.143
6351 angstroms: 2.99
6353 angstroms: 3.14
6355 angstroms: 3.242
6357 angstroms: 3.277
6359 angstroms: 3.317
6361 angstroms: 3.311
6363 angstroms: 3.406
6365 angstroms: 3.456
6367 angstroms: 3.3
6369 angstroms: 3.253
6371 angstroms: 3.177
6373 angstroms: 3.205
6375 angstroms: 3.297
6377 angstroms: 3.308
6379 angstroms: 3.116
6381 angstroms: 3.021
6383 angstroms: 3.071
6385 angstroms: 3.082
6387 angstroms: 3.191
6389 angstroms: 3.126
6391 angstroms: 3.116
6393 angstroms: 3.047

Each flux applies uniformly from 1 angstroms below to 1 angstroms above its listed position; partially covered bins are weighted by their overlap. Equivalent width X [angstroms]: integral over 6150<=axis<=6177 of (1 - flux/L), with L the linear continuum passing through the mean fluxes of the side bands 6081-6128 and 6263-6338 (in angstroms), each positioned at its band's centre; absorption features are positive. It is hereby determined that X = 2.0 angstroms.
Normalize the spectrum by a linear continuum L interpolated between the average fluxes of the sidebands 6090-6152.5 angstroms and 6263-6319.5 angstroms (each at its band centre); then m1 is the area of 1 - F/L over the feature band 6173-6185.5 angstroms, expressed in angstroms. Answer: 0.14 angstroms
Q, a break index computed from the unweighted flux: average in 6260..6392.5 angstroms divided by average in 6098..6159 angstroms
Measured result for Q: 1.06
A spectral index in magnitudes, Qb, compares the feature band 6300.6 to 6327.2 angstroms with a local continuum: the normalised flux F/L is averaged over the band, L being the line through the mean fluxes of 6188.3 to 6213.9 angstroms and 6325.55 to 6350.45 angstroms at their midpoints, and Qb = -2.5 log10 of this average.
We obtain 0.036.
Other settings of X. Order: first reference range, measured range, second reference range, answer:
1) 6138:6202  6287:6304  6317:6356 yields 0.15 angstroms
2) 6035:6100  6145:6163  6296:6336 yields 3.05 angstroms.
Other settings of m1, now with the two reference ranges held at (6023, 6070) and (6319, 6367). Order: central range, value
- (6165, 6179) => 2.7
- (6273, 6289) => 1.1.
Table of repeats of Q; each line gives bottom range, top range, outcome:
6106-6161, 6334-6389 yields 1.07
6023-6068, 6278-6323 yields 0.74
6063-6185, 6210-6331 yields 1.03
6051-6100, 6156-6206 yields 0.87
